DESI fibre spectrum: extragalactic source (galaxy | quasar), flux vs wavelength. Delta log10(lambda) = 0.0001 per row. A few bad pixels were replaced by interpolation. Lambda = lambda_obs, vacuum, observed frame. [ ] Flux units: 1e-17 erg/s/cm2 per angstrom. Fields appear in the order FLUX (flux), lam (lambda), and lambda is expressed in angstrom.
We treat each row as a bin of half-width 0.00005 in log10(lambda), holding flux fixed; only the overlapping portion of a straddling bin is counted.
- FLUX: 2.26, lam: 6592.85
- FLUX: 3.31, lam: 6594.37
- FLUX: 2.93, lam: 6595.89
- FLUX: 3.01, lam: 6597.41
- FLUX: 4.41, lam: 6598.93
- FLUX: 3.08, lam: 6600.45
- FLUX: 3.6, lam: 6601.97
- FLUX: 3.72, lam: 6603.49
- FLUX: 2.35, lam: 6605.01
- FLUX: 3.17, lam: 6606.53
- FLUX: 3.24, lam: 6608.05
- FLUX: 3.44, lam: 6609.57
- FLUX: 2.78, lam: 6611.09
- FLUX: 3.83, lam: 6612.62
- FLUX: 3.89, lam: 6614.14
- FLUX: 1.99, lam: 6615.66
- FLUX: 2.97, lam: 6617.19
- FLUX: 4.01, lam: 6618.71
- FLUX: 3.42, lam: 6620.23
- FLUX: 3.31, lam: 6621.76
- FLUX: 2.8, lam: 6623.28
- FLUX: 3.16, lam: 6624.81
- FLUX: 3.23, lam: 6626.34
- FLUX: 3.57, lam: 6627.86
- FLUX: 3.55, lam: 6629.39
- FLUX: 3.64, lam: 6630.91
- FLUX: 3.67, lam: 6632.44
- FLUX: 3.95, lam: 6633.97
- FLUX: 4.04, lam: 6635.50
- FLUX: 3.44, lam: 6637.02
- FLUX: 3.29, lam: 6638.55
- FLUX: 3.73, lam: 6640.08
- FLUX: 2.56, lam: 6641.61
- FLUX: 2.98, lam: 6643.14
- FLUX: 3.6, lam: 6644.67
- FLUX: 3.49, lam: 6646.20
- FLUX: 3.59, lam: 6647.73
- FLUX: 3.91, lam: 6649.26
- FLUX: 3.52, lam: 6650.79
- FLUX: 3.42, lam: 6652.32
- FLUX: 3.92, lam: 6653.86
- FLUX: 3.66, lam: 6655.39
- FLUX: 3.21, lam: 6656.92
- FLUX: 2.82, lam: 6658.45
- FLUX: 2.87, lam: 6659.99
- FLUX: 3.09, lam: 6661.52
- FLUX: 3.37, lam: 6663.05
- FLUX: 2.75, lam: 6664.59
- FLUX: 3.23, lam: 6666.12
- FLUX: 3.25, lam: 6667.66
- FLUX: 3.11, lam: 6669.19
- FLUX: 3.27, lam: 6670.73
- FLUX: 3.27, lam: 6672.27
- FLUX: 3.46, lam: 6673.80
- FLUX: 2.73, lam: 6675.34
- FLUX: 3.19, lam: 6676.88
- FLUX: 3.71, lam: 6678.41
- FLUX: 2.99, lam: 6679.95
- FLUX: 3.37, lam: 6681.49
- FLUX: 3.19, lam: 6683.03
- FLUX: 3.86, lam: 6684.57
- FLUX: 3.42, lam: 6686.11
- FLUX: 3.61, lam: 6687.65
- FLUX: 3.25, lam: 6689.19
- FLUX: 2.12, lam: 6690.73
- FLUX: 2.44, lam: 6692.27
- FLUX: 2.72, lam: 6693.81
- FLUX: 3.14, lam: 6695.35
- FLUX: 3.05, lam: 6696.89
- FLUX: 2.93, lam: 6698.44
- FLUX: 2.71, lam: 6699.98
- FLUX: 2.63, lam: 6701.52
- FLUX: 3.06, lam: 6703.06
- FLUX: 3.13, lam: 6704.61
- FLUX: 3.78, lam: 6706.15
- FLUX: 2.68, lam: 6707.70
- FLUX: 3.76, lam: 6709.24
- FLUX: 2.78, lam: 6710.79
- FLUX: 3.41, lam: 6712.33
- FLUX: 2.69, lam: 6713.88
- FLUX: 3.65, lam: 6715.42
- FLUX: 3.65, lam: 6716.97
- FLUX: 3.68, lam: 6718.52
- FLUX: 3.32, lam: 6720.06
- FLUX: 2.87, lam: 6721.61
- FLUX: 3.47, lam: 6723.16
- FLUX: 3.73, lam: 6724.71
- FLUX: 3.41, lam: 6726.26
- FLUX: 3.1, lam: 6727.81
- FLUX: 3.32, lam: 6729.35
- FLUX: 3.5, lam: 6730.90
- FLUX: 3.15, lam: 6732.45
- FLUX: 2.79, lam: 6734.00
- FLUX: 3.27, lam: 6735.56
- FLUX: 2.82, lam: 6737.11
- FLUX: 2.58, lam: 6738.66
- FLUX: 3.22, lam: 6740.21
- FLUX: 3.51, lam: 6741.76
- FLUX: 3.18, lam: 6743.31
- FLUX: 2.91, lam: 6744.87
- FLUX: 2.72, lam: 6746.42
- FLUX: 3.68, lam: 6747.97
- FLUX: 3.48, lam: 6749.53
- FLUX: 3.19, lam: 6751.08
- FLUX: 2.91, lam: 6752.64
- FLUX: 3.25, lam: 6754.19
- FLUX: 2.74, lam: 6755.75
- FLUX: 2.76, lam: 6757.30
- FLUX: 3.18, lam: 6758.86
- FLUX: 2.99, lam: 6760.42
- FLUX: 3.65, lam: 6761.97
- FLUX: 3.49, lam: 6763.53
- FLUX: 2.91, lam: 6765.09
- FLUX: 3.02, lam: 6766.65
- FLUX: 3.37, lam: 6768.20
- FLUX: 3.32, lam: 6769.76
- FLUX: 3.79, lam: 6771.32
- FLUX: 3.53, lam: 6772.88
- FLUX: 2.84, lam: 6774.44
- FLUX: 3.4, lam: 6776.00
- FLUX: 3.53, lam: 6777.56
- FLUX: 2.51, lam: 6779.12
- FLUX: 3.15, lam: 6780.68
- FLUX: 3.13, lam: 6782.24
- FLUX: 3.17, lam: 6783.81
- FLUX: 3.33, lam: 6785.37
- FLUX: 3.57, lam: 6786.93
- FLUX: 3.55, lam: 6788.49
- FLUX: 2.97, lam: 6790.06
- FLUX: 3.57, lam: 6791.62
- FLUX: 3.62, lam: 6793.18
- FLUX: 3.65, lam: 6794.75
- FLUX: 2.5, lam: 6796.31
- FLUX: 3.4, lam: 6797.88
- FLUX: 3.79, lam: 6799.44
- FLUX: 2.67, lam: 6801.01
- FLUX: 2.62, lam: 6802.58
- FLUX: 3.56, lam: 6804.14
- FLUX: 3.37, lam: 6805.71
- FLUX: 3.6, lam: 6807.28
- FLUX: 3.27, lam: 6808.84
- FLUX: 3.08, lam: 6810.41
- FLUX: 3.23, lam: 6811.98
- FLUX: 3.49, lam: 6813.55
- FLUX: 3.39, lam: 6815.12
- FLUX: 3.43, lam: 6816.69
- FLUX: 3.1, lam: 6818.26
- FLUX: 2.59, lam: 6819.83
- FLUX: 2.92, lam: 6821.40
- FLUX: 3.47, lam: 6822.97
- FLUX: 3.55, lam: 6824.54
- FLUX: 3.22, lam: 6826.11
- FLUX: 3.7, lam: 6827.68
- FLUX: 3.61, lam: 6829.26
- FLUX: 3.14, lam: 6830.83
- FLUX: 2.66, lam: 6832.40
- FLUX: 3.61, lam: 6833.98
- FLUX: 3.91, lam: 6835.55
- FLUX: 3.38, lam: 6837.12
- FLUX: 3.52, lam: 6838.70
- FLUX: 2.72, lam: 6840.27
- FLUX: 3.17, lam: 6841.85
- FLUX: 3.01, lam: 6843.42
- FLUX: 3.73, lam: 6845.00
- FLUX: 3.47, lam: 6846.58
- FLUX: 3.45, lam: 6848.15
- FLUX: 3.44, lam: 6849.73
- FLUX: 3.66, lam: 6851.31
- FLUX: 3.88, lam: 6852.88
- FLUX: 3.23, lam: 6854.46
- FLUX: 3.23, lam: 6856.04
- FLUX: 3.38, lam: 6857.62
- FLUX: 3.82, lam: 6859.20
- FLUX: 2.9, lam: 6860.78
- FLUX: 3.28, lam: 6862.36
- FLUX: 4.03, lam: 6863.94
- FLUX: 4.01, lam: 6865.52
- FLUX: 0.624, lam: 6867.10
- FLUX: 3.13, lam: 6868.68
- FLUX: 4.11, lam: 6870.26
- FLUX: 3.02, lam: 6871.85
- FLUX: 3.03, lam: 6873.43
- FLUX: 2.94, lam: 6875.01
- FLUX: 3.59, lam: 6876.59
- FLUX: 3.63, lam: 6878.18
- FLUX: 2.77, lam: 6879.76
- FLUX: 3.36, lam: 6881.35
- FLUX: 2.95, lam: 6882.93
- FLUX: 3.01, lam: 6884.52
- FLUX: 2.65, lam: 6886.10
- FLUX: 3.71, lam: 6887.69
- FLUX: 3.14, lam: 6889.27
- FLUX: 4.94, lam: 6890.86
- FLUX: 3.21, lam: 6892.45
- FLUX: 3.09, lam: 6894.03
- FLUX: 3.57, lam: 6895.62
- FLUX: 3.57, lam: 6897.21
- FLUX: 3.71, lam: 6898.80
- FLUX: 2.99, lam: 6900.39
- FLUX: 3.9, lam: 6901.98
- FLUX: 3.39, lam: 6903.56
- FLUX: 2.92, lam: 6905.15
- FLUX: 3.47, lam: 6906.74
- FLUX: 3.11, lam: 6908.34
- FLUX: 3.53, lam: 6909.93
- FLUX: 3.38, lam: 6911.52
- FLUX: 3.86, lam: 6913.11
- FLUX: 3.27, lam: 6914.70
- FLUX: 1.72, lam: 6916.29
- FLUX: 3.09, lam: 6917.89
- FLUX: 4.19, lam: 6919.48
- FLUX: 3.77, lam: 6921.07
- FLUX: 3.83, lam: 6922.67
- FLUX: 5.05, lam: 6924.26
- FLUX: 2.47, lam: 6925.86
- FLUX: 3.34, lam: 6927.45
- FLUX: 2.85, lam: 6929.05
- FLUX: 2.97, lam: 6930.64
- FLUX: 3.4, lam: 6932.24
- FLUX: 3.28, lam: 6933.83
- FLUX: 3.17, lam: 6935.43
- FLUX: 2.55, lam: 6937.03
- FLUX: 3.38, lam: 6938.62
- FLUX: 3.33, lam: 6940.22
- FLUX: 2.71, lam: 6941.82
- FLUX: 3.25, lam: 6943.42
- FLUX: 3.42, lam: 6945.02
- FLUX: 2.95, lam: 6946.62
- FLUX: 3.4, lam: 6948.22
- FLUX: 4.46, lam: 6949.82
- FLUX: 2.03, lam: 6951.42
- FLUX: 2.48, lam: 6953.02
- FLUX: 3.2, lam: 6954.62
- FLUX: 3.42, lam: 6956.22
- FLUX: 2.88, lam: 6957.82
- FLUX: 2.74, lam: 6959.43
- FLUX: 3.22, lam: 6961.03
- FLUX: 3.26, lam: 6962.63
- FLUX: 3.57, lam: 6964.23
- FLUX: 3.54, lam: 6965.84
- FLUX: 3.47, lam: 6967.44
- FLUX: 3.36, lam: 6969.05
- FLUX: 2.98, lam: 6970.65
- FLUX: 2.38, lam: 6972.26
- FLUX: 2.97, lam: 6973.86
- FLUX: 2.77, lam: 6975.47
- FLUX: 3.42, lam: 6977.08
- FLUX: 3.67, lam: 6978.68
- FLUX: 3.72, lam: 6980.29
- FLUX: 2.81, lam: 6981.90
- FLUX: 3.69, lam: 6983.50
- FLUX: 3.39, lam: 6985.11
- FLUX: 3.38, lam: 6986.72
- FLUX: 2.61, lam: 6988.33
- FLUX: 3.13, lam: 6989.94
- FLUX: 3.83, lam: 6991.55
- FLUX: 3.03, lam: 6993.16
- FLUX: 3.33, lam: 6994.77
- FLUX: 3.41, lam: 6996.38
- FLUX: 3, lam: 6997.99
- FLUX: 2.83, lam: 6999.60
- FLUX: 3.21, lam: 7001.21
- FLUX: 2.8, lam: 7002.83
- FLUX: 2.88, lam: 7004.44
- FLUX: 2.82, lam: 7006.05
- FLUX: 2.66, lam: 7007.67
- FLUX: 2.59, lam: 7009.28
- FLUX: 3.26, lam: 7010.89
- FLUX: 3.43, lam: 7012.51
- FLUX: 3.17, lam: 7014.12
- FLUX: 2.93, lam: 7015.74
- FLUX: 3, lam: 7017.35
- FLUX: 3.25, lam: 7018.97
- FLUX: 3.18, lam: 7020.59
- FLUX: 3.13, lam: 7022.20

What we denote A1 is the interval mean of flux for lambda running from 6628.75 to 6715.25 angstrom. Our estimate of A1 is 3.25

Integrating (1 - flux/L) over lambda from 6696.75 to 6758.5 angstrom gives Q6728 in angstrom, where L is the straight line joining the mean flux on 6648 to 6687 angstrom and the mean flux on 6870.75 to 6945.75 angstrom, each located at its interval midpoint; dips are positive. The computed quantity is 2.7 angstrom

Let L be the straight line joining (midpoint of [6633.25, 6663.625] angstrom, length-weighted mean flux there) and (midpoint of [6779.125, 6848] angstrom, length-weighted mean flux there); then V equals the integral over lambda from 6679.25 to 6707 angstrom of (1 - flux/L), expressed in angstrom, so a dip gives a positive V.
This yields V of 2.53 angstrom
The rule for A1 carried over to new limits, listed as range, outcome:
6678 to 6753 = 3.17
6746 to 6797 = 3.23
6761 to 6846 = 3.29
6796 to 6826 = 3.22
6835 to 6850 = 3.37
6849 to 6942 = 3.32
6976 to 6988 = 3.39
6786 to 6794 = 3.45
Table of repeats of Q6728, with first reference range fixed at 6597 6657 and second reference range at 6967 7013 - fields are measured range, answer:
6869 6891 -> -0.6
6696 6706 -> 1.1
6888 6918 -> -1.7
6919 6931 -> -1.5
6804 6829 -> -0.4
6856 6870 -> 0.2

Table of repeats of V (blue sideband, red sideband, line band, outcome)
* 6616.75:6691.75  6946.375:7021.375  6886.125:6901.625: -1.6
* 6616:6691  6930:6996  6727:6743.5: 0.8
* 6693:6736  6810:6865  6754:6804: 0.9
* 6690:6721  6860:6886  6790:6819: -1.7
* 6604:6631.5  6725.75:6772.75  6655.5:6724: 1.1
